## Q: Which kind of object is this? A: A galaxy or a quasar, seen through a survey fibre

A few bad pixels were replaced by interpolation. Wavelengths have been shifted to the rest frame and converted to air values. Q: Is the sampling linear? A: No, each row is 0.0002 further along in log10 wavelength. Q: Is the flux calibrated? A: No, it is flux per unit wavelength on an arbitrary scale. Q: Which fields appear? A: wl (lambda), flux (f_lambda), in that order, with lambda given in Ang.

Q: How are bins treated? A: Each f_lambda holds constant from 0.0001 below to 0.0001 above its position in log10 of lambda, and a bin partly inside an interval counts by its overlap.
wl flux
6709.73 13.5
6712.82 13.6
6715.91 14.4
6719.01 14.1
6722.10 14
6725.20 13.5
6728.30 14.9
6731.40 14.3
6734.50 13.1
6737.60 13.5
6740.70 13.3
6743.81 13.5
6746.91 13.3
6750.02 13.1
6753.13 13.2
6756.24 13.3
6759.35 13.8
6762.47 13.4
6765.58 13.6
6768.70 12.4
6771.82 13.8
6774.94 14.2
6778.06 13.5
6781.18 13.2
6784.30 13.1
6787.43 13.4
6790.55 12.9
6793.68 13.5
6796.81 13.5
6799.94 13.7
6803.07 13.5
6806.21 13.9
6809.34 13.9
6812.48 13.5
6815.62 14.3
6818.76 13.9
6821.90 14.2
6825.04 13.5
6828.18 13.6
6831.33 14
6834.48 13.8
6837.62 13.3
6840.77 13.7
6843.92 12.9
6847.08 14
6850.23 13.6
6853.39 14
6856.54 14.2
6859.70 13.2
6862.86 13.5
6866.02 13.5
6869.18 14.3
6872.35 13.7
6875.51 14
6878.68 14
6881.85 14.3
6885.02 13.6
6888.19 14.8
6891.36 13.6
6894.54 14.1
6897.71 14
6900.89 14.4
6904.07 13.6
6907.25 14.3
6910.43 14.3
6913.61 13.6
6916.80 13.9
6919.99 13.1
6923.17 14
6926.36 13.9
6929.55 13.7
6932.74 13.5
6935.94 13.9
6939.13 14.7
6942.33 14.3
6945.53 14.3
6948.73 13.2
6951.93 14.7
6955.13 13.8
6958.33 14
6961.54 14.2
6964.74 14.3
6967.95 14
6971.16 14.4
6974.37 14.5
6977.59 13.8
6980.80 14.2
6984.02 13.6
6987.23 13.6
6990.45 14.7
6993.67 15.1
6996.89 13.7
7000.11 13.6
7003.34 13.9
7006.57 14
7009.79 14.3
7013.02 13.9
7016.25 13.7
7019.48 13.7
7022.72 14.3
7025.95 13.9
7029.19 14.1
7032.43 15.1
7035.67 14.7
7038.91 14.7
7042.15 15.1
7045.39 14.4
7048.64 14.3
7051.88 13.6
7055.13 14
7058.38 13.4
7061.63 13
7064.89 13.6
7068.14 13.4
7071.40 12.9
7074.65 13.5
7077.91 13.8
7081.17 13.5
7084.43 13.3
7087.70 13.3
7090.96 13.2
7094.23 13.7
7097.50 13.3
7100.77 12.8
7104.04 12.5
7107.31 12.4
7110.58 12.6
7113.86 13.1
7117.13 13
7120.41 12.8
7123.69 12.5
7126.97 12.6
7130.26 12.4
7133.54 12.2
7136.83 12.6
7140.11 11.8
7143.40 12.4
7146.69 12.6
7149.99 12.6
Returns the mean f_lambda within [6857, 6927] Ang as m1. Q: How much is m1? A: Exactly 13.9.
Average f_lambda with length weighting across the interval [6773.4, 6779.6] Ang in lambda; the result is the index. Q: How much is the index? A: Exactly 13.9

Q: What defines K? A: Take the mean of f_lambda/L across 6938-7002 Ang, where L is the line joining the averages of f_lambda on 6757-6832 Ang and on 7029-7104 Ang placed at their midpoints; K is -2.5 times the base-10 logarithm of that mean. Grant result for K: -0.03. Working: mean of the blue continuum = 13.6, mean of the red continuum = 13.7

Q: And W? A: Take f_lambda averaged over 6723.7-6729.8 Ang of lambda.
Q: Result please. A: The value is 14.2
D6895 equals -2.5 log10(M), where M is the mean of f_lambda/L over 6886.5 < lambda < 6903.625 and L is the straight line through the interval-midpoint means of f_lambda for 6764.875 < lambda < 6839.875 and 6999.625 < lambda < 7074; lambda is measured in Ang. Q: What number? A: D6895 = -0.030 mag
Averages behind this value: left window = 13.6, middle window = 14.1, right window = 14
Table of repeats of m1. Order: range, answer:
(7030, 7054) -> 14.5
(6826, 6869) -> 13.7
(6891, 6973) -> 14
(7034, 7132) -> 13.4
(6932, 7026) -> 14.1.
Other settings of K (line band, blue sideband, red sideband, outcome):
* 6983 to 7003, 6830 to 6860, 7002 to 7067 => -0.005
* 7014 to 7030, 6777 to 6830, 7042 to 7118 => -0.040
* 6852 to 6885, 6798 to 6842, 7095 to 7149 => -0.022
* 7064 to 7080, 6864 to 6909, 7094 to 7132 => -0.036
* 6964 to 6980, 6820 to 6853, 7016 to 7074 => -0.024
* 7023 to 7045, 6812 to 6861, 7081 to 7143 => -0.119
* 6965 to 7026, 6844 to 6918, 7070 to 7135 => -0.050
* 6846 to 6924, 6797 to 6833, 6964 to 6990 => 0.001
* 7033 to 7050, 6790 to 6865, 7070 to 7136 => -0.121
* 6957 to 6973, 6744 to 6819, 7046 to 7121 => -0.065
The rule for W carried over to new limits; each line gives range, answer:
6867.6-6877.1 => 14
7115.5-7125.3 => 12.8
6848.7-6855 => 13.8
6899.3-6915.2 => 14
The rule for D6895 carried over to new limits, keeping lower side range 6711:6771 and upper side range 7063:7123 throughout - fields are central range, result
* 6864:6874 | -0.032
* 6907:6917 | -0.050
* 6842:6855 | -0.014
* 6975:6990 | -0.050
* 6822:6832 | -0.021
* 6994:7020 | -0.054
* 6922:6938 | -0.038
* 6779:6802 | 0.015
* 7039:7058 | -0.084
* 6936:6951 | -0.063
